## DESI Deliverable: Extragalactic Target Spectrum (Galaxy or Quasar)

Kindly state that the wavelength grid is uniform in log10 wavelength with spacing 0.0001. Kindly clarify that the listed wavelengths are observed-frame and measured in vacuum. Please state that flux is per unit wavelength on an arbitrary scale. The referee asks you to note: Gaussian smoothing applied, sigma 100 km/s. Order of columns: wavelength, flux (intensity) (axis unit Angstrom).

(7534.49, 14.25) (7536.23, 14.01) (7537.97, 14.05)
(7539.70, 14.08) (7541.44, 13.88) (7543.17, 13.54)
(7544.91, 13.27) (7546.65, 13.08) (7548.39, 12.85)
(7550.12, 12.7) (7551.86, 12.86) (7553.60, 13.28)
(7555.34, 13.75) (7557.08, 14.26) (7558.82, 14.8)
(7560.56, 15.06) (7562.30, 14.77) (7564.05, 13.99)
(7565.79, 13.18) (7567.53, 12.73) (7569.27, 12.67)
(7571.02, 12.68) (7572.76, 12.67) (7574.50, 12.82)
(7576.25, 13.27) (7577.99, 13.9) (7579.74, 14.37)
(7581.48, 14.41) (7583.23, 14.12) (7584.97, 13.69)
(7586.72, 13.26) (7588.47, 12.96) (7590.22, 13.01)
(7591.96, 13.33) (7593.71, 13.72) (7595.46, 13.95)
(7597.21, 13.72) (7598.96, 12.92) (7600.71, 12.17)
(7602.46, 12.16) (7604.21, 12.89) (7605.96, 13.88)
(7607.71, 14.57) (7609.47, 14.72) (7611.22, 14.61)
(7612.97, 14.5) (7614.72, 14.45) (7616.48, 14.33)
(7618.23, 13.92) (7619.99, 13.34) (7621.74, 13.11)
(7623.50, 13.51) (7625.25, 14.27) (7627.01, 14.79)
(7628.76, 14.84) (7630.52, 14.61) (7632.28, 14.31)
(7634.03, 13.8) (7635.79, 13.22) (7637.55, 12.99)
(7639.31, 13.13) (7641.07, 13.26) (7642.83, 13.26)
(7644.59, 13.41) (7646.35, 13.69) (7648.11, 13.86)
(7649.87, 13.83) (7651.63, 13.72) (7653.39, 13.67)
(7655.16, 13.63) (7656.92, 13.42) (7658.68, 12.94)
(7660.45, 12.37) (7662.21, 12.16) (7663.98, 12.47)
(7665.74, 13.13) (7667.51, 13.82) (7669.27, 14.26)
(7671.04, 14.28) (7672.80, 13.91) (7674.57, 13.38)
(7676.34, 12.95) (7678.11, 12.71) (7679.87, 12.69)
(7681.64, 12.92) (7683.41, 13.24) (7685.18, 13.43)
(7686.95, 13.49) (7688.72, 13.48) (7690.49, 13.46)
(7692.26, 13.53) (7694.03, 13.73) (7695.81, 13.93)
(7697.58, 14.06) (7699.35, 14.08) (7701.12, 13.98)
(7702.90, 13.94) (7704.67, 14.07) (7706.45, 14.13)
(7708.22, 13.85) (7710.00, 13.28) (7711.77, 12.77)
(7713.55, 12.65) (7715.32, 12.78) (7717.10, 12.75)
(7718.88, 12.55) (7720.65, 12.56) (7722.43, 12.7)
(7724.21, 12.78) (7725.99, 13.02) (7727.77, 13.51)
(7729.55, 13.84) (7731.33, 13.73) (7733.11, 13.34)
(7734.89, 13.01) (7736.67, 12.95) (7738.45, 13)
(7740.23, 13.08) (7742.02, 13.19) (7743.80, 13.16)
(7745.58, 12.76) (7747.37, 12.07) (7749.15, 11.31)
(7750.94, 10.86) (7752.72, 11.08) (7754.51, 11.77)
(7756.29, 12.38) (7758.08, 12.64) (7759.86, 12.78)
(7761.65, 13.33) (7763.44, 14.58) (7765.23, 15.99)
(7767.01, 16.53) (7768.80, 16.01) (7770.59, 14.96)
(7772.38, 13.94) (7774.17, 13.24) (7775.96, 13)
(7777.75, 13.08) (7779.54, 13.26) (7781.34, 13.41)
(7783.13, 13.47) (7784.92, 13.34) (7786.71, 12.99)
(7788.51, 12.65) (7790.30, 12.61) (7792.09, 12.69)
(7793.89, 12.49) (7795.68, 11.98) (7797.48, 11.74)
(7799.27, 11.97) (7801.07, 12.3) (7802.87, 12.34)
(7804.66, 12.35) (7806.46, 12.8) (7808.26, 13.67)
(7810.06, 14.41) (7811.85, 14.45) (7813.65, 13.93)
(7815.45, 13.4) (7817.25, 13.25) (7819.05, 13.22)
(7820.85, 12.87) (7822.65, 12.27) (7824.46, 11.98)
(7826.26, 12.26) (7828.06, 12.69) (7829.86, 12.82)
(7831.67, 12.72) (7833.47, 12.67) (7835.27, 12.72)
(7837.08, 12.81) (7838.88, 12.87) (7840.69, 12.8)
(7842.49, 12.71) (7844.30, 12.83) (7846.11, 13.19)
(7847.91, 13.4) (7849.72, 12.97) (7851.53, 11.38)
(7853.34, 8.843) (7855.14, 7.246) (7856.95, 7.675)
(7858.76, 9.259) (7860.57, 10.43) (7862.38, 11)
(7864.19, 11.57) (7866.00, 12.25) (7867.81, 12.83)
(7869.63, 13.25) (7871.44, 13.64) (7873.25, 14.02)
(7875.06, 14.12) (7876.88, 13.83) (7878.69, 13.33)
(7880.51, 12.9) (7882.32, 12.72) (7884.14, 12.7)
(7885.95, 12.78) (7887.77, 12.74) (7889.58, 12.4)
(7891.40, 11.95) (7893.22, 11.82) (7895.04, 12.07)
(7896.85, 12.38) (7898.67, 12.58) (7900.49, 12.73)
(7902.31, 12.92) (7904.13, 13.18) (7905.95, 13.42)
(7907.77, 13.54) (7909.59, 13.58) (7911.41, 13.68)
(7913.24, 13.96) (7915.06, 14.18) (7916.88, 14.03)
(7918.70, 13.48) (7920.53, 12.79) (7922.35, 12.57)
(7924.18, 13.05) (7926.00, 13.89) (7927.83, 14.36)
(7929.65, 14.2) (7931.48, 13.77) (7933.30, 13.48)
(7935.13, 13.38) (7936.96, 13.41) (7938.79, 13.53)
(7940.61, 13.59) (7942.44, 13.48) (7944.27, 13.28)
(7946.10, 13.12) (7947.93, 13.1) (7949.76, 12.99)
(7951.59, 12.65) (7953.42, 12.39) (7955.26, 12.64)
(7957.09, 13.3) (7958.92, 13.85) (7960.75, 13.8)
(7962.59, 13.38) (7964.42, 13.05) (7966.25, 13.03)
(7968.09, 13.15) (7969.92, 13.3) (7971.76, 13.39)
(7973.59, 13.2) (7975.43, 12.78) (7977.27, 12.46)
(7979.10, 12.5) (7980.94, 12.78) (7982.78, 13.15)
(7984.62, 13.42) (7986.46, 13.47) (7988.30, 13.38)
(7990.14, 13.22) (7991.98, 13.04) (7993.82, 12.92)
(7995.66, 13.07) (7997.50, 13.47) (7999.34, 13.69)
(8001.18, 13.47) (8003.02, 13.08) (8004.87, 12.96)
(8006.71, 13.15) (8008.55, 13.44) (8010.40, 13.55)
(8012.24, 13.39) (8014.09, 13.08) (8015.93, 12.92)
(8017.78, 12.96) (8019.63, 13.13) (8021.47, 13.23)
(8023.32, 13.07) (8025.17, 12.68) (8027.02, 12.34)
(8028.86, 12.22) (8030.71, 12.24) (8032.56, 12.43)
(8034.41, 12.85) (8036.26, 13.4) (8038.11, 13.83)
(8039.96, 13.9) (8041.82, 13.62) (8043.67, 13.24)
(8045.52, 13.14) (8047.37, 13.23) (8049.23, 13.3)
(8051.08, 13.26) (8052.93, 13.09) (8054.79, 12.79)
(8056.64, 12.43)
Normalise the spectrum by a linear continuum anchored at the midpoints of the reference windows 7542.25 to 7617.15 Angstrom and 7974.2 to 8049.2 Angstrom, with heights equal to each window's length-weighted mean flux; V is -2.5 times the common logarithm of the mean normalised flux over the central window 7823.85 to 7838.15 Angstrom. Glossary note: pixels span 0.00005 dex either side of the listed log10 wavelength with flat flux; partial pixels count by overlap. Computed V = 0.06 mag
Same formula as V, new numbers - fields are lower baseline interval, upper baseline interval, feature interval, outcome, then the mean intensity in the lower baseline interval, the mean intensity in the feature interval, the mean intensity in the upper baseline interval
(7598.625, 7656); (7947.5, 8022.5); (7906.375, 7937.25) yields -0.03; 13.7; 13.6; 13.1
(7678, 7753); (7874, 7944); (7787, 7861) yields 0.08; 13.1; 12.3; 13.2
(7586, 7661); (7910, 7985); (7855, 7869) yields 0.26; 13.6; 10.5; 13.3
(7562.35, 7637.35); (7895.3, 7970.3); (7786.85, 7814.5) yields 0.05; 13.7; 12.8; 13.3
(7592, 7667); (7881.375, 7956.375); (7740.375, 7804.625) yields 0.03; 13.6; 13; 13.1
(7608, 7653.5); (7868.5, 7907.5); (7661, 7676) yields 0.03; 13.9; 13.4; 12.9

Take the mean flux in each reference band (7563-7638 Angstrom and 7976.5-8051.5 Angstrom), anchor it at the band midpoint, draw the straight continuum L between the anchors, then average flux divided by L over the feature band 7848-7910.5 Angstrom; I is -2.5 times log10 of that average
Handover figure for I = 0.093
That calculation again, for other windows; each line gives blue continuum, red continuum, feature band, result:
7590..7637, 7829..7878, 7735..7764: 0.024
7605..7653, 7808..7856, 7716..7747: 0.018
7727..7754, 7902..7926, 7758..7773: -0.145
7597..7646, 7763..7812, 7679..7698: 0.014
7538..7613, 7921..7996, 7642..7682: 0.012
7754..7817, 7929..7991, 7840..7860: 0.197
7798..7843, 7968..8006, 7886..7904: 0.047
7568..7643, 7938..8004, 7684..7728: 0.010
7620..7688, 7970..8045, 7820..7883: 0.092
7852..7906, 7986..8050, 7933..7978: -0.045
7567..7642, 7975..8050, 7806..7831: 0.017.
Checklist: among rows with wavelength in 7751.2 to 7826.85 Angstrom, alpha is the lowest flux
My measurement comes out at 11.08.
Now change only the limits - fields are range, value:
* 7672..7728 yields 12.55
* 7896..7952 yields 12.38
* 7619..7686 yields 12.16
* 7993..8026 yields 12.68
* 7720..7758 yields 10.86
